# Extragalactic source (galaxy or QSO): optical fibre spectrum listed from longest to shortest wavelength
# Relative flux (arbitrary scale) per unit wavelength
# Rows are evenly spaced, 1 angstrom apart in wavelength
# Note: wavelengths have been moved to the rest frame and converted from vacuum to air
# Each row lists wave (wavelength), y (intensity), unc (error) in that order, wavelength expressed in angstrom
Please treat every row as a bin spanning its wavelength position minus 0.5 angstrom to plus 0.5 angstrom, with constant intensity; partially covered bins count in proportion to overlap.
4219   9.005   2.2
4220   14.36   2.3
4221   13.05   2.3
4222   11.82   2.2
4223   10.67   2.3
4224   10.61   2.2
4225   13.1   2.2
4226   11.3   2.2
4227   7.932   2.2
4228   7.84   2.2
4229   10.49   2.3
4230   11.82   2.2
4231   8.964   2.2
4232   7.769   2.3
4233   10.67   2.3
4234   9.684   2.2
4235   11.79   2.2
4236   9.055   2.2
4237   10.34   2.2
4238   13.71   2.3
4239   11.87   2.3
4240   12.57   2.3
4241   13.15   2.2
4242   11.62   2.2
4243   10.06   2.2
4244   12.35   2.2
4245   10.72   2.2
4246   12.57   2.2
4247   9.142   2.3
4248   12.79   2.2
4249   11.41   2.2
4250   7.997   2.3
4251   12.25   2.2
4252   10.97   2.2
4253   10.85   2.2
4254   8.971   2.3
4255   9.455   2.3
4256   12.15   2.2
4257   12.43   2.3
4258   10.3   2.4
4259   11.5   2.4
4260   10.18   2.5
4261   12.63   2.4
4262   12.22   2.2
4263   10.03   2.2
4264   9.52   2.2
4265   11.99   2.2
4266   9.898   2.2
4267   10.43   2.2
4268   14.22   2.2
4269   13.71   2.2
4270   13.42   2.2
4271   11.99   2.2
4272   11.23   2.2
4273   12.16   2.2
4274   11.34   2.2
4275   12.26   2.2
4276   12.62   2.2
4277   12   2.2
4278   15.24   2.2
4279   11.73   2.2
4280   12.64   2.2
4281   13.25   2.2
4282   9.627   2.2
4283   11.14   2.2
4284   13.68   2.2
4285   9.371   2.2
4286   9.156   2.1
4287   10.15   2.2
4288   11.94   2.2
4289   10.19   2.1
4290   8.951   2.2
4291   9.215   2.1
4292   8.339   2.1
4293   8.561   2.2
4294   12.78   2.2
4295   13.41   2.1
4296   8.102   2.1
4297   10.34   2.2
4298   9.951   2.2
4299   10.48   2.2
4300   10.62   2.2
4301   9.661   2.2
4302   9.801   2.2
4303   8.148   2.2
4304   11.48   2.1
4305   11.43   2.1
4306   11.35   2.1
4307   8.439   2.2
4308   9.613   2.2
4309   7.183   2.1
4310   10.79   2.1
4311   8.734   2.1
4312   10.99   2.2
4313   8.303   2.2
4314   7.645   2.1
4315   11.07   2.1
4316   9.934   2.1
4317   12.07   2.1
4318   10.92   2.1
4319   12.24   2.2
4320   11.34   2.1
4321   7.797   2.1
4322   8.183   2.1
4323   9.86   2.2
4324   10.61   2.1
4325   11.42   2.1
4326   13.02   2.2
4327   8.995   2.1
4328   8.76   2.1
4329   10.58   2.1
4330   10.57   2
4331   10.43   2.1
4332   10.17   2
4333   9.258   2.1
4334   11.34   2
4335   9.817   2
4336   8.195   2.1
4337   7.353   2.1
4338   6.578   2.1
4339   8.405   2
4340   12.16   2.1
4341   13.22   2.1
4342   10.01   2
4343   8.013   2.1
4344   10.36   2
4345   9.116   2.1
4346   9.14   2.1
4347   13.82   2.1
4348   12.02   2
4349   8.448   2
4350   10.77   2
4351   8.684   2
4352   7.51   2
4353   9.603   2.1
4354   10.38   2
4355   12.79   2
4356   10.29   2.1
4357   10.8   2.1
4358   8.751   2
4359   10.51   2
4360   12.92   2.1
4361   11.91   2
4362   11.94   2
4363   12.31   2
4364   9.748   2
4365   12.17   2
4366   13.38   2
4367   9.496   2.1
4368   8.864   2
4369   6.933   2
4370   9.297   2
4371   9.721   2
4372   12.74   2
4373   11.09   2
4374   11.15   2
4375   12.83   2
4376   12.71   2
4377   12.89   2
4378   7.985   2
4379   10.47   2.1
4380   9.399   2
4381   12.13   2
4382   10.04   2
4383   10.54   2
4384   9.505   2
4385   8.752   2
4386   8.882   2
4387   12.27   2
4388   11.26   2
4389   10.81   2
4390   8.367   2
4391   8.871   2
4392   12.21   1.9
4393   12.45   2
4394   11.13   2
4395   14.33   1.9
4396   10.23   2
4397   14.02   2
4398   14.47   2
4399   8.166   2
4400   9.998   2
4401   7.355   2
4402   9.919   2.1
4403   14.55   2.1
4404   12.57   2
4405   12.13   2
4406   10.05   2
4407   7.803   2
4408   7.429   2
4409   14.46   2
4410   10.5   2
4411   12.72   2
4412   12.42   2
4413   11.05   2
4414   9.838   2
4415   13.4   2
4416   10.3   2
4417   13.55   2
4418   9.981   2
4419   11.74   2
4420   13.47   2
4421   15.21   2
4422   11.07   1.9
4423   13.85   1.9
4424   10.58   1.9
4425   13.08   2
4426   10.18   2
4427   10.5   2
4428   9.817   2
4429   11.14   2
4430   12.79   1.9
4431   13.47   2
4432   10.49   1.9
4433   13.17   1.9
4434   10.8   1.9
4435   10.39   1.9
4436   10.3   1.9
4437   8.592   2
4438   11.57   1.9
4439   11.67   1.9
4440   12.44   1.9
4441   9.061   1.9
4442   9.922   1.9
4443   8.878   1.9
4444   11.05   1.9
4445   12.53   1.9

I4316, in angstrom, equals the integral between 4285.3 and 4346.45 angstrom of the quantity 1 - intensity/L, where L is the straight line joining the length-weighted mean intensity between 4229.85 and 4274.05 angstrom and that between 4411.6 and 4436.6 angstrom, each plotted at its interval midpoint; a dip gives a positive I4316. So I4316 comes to 7.7 angstrom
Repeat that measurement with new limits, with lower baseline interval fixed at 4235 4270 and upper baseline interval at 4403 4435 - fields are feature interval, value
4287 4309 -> 2.56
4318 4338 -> 2.65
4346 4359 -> 1.37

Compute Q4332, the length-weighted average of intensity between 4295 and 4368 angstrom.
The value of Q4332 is 10.2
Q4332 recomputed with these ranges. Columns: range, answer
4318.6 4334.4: 10.3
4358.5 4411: 10.9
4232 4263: 11.1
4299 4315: 9.69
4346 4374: 10.6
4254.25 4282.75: 11.8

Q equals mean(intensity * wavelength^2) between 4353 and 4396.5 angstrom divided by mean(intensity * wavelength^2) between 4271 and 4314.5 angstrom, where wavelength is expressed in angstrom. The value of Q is 1.1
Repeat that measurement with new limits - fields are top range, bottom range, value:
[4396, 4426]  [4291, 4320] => 1.20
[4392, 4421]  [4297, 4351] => 1.19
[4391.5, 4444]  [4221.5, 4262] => 1.13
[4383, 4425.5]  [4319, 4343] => 1.18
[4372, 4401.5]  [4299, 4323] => 1.14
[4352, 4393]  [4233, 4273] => 0.99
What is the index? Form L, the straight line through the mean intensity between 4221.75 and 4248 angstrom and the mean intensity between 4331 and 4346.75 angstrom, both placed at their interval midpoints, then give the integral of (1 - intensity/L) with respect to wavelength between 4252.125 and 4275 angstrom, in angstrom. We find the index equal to -1.9 angstrom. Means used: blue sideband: 10.9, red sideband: 9.64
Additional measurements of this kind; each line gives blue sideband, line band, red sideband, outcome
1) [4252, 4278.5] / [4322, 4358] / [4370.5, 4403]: 3.7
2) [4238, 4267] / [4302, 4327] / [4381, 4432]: 2.5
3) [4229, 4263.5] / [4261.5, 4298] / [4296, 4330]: -2.7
